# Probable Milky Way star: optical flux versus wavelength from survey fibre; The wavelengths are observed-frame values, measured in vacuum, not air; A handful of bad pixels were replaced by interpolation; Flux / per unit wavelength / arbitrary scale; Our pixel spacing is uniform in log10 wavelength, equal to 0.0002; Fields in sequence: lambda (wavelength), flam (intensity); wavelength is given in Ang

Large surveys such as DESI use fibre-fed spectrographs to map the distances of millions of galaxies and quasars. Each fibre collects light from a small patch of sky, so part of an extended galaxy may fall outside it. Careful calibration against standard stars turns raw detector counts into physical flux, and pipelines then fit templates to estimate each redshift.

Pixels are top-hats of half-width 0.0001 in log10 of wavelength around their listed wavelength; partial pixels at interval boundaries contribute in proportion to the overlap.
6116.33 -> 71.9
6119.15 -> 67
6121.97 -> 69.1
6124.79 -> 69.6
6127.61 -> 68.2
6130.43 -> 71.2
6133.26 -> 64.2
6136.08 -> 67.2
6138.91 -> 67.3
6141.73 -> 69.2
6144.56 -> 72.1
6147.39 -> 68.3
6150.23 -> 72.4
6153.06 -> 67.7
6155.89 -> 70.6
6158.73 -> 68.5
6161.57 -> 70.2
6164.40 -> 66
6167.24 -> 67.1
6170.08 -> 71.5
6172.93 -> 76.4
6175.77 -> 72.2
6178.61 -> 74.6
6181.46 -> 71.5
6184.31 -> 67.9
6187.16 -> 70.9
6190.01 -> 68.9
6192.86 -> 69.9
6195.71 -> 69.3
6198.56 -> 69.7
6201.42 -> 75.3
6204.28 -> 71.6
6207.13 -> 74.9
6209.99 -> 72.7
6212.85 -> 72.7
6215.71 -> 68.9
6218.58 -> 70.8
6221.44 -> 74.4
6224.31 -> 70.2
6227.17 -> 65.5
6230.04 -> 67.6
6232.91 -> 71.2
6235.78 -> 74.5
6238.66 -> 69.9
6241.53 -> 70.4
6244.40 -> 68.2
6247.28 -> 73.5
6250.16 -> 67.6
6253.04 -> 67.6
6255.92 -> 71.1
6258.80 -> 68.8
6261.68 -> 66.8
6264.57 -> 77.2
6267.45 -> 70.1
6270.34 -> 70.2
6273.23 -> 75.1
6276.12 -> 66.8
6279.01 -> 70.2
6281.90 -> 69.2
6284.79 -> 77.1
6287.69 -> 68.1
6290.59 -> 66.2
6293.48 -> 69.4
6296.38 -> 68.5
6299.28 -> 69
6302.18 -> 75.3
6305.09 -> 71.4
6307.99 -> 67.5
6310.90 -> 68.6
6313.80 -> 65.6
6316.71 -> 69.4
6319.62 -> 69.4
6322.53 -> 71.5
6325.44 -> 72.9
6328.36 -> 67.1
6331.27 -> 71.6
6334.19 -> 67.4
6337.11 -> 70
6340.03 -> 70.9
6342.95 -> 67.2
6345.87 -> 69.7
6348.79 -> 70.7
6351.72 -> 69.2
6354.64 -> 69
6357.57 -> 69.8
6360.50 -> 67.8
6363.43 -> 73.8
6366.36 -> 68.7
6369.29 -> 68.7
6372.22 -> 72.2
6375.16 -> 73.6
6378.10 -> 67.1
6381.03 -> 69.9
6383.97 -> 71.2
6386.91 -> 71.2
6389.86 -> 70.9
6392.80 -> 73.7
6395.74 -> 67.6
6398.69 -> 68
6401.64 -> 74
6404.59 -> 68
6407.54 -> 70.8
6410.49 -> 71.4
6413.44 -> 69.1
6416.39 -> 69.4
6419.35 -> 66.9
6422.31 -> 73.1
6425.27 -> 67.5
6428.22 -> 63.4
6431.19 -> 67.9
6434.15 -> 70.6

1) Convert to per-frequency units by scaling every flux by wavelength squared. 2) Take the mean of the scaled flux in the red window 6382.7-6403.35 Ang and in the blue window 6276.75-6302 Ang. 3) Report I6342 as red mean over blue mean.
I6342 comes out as 1.05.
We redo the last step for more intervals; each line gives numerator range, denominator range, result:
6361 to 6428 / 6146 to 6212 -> 1.06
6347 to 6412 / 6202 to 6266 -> 1.04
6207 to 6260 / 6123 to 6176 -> 1.04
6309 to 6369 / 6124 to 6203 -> 1.05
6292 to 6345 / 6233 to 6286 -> 1.00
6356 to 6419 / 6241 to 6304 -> 1.04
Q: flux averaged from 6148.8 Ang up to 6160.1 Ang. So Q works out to 69.8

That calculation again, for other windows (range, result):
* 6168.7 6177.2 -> 73.4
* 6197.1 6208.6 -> 72.9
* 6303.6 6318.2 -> 68.5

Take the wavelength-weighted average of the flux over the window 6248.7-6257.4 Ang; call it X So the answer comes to 68.8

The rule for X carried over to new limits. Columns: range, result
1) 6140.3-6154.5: 70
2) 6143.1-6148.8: 70.2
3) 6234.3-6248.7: 71.3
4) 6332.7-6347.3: 69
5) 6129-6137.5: 67.5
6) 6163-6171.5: 68.2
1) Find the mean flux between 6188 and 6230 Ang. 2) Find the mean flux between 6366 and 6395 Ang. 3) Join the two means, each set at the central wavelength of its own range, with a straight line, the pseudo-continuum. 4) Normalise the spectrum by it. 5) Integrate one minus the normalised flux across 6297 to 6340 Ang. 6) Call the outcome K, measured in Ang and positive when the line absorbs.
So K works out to 0.6 Ang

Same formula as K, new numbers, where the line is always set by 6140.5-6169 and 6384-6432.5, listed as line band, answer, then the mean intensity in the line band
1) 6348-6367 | -0.1 Ang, 69.9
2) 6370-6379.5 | -0.2 Ang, 70.8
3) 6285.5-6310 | -0.1 Ang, 69.6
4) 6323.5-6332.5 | -0.1 Ang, 70.6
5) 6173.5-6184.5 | -0.5 Ang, 72.3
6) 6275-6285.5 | -0.2 Ang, 70.6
